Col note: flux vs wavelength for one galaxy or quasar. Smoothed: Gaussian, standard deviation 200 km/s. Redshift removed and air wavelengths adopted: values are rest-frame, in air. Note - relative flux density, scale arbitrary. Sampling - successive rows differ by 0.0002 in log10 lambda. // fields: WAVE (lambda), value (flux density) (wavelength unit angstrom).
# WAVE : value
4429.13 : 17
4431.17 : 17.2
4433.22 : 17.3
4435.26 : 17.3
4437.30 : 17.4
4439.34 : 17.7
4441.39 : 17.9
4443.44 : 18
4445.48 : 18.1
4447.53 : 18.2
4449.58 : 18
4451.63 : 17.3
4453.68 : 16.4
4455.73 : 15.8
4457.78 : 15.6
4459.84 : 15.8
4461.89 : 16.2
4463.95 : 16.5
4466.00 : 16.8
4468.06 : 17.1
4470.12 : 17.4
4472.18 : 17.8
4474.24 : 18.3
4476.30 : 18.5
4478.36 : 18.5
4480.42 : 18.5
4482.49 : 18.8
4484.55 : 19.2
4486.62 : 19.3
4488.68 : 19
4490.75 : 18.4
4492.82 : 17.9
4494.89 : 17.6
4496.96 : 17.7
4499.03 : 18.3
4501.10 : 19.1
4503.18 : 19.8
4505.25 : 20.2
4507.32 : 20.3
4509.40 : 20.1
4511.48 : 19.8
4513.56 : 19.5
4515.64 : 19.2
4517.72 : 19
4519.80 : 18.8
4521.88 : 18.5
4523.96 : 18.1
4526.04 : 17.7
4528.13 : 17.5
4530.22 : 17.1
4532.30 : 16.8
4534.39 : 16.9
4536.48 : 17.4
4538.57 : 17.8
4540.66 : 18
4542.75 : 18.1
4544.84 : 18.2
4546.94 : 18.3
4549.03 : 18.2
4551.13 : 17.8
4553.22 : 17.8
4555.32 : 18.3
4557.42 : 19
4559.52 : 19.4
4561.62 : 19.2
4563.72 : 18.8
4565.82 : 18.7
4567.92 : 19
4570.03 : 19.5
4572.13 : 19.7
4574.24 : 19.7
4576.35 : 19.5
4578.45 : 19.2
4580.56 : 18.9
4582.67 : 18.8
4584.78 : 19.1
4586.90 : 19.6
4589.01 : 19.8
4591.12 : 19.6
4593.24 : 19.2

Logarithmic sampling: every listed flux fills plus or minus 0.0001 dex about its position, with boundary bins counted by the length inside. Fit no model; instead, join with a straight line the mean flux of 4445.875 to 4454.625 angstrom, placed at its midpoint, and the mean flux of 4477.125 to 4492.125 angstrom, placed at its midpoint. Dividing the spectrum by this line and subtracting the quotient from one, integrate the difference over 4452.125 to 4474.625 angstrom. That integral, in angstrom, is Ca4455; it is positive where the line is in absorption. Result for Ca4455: 1.7 angstrom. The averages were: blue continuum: 17.5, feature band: 16.7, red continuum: 18.8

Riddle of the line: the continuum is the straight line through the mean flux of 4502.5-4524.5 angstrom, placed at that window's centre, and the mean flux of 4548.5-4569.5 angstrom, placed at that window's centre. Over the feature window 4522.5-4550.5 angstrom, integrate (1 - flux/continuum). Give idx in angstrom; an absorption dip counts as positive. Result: 1.9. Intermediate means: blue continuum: 19.4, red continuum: 18.7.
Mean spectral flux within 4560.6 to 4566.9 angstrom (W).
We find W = 18.9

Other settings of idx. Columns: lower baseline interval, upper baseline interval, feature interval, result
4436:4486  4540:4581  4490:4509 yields -0.9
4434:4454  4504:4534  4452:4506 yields 1.0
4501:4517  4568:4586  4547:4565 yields 0.8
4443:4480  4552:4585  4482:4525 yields -2.5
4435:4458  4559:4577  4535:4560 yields 1.1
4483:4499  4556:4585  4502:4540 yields 0.3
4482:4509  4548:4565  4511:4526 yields -0.1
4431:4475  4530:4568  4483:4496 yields -0.8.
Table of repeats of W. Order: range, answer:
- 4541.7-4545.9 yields 18.1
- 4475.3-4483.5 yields 18.6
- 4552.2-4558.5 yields 18.4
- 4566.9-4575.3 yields 19.5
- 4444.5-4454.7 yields 17.6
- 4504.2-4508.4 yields 20.3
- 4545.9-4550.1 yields 18.2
